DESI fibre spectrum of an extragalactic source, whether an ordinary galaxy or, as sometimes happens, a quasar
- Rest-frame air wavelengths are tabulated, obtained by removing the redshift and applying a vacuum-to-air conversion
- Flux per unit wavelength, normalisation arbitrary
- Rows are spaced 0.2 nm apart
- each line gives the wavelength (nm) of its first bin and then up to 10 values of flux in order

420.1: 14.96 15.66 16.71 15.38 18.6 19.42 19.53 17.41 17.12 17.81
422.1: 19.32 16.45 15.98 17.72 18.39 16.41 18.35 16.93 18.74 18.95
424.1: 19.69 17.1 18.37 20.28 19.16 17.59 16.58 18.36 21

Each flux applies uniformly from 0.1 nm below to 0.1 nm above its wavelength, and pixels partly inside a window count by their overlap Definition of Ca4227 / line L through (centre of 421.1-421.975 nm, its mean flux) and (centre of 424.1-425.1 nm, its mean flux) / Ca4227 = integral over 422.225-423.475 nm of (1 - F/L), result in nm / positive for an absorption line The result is 0.08 nm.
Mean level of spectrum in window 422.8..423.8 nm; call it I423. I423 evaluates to 17.8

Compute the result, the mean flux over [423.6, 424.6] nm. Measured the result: 18.6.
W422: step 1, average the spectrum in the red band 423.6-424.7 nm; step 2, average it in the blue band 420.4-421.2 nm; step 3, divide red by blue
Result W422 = 1.07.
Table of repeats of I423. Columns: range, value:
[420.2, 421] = 16.6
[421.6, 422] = 17.5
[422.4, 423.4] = 17.4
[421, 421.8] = 18.4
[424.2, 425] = 18.7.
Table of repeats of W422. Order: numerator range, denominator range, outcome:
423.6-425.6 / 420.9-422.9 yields 1.03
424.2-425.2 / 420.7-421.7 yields 1.01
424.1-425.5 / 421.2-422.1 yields 1.01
